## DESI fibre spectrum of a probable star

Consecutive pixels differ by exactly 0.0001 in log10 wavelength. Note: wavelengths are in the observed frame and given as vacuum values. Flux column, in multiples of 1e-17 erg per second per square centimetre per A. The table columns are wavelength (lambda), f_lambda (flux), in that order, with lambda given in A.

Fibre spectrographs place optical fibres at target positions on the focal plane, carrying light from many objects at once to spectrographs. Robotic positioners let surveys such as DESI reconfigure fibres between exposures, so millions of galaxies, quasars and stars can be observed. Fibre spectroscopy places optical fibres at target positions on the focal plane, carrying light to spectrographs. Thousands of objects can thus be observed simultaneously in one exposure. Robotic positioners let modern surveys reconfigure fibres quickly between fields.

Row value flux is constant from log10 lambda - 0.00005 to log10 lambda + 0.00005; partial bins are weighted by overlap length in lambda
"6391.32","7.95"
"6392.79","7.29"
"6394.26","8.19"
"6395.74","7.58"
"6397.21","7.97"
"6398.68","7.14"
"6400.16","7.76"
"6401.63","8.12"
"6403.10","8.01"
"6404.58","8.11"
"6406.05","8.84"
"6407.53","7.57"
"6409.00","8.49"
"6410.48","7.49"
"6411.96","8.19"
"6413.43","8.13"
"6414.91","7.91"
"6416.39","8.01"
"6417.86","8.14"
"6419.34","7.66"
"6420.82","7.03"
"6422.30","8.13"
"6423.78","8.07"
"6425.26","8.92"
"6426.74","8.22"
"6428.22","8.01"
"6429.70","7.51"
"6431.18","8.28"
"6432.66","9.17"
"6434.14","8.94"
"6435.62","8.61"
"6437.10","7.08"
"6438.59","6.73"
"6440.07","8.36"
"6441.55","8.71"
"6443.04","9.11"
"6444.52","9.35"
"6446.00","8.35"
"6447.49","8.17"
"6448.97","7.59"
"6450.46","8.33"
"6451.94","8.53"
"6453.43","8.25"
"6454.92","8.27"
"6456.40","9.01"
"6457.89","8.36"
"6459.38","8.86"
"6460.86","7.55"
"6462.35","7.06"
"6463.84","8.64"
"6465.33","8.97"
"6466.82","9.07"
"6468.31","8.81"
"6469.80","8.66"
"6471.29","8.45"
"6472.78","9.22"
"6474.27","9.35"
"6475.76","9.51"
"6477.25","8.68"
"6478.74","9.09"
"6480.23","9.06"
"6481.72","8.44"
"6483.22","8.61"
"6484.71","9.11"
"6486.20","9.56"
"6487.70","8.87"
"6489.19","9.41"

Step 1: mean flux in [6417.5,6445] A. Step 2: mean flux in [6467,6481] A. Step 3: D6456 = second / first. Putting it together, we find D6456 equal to 1.10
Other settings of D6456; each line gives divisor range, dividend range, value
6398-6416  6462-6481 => 1.11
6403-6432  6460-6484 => 1.08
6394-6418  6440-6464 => 1.05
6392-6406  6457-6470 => 1.07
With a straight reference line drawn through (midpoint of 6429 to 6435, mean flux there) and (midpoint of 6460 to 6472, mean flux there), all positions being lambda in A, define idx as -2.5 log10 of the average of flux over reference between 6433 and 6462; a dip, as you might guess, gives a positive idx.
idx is 0.02 mag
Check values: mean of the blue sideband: 8.49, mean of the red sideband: 8.41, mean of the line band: 8.32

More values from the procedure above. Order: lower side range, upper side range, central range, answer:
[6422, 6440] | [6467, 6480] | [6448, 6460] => 0.03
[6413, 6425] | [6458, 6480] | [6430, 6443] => -0.01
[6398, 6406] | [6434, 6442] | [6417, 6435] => -0.03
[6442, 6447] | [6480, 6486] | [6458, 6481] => 0.02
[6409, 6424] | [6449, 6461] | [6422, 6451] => -0.02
